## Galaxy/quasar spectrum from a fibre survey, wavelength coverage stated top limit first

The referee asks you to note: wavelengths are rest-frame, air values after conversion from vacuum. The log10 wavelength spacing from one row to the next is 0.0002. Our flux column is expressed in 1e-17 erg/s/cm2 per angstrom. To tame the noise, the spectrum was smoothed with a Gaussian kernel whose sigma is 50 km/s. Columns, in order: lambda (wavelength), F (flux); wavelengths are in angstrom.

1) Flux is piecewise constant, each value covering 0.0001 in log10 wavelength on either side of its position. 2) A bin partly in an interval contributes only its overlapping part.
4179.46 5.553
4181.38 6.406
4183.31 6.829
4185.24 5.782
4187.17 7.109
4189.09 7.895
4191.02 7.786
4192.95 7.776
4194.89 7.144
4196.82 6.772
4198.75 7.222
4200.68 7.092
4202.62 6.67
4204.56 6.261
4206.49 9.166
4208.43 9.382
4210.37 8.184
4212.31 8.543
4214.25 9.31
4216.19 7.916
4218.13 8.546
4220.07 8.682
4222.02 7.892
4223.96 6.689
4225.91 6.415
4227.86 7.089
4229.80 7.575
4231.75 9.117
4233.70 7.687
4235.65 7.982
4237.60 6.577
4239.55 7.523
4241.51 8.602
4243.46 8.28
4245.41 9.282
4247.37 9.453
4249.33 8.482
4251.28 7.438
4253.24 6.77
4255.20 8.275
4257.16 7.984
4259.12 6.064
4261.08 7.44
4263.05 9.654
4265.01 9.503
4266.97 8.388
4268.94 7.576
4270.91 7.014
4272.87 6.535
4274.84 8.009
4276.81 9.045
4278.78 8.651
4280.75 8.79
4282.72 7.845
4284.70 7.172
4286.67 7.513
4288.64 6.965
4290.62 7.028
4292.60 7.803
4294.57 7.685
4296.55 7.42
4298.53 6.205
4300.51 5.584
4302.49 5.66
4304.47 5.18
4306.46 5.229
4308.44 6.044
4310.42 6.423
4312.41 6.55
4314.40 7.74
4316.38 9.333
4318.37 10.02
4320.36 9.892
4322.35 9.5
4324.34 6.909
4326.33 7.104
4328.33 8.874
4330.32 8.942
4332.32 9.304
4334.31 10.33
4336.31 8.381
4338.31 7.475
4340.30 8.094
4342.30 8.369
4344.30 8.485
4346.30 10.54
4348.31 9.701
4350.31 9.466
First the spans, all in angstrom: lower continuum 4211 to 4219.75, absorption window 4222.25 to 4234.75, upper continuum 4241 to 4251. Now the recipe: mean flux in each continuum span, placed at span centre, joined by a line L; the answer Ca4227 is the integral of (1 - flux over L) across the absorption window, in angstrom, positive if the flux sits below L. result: 1.7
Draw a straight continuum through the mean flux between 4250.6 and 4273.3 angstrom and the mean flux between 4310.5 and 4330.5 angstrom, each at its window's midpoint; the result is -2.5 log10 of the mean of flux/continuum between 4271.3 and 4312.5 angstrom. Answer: 0.15 mag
